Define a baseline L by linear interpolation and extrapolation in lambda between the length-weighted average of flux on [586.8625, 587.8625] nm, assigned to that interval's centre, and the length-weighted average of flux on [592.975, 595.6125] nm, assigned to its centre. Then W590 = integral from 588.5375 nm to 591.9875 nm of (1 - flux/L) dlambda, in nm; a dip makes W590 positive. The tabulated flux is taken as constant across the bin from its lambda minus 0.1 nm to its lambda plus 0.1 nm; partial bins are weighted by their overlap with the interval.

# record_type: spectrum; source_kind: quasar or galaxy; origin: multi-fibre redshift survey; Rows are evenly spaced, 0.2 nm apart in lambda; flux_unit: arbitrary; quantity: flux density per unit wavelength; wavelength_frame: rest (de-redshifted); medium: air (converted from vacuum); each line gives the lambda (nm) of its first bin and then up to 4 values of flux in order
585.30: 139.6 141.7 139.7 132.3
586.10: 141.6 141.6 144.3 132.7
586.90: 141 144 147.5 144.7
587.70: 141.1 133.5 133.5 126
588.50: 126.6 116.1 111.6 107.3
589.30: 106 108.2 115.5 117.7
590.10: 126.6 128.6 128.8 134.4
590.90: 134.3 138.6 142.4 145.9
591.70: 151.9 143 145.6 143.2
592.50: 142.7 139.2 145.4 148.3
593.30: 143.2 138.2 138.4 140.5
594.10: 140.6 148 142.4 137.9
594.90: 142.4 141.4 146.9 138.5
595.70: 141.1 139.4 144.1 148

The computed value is 0.384 nm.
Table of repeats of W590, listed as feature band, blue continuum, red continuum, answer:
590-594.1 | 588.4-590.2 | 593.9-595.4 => -0.34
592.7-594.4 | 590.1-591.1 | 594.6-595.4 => -0.05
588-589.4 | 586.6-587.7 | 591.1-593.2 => 0.24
